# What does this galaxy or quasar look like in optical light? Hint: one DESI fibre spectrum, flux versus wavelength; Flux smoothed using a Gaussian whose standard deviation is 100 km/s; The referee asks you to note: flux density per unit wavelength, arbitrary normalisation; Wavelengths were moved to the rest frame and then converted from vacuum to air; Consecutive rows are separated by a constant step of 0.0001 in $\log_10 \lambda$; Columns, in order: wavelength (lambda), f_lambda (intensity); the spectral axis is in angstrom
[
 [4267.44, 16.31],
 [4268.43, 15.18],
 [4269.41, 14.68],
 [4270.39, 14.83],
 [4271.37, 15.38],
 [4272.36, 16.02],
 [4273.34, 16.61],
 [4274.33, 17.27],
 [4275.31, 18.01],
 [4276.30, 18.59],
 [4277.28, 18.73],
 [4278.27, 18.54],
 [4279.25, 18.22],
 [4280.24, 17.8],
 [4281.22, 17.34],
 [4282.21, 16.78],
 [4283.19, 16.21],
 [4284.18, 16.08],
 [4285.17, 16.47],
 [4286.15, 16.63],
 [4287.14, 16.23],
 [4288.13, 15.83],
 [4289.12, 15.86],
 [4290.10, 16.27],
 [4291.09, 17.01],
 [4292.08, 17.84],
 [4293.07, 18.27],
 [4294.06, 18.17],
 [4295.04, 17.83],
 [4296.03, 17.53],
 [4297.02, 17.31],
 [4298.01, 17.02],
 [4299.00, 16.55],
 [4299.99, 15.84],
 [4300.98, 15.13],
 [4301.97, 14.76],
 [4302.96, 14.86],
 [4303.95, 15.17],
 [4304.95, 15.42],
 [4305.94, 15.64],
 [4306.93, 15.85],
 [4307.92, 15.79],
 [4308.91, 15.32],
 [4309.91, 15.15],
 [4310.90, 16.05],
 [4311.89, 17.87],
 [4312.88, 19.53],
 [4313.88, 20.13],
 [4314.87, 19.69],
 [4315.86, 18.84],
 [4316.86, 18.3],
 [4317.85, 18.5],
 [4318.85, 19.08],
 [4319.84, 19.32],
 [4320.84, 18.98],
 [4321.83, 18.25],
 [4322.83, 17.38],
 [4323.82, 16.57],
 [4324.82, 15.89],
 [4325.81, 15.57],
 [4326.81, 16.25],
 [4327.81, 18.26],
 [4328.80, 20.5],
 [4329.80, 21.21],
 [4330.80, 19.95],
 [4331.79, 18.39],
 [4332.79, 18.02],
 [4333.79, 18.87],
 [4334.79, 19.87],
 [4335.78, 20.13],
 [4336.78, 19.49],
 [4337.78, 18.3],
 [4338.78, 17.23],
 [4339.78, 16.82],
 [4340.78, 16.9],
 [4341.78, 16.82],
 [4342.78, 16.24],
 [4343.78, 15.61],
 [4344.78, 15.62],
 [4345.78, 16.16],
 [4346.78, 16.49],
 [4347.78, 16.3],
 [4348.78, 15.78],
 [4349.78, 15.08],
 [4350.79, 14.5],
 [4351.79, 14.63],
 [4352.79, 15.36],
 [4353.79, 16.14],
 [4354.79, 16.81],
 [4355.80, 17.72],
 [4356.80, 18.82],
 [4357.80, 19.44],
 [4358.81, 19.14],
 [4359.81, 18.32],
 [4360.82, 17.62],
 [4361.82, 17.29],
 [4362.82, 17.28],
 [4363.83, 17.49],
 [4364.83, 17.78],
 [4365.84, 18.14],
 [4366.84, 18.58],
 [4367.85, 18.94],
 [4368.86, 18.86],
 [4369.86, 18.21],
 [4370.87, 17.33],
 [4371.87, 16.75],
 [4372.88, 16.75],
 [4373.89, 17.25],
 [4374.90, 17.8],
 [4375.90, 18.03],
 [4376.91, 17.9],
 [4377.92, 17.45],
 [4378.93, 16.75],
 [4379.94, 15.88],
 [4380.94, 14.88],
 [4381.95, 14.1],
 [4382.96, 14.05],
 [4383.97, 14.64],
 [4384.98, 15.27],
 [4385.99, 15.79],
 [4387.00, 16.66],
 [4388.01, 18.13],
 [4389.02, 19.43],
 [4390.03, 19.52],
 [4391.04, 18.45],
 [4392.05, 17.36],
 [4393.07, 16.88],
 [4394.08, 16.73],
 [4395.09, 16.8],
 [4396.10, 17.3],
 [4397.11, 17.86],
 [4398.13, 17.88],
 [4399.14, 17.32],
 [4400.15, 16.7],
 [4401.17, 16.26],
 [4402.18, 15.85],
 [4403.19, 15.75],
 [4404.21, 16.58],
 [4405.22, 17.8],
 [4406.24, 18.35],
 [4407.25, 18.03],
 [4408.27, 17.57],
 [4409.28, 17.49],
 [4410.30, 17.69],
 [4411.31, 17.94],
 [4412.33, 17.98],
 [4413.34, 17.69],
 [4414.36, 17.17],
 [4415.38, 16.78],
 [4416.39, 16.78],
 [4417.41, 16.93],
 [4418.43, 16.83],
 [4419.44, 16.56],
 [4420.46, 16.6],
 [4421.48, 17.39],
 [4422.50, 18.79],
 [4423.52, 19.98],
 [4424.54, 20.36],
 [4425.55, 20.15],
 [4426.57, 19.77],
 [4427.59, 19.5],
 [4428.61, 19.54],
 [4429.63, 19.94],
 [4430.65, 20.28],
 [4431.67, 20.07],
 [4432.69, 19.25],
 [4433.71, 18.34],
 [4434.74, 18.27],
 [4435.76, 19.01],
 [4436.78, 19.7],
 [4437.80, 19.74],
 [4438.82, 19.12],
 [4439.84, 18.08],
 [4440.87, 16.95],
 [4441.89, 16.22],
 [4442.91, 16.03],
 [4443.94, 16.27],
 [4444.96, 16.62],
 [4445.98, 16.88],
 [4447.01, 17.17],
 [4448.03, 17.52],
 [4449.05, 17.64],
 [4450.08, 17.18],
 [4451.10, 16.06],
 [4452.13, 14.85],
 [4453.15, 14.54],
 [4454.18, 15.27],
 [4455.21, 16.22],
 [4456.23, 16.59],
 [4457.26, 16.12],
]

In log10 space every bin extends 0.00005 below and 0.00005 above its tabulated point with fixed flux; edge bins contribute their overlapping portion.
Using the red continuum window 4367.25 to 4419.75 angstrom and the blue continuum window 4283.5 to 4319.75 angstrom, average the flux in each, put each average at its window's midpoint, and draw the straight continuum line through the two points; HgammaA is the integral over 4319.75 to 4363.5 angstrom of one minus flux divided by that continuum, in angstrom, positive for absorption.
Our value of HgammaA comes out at -1.21 angstrom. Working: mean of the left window 16.9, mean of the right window 17.1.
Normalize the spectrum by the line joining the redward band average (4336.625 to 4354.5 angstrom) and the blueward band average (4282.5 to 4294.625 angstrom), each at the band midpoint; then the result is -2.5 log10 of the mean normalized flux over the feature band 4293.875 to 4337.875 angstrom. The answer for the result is -0.070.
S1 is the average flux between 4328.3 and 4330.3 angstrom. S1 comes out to 20.9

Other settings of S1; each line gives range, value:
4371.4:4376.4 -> 17.3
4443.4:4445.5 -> 16.4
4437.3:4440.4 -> 18.9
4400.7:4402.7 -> 16.1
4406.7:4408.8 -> 17.8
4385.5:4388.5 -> 16.9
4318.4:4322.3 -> 18.9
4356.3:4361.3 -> 18.7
